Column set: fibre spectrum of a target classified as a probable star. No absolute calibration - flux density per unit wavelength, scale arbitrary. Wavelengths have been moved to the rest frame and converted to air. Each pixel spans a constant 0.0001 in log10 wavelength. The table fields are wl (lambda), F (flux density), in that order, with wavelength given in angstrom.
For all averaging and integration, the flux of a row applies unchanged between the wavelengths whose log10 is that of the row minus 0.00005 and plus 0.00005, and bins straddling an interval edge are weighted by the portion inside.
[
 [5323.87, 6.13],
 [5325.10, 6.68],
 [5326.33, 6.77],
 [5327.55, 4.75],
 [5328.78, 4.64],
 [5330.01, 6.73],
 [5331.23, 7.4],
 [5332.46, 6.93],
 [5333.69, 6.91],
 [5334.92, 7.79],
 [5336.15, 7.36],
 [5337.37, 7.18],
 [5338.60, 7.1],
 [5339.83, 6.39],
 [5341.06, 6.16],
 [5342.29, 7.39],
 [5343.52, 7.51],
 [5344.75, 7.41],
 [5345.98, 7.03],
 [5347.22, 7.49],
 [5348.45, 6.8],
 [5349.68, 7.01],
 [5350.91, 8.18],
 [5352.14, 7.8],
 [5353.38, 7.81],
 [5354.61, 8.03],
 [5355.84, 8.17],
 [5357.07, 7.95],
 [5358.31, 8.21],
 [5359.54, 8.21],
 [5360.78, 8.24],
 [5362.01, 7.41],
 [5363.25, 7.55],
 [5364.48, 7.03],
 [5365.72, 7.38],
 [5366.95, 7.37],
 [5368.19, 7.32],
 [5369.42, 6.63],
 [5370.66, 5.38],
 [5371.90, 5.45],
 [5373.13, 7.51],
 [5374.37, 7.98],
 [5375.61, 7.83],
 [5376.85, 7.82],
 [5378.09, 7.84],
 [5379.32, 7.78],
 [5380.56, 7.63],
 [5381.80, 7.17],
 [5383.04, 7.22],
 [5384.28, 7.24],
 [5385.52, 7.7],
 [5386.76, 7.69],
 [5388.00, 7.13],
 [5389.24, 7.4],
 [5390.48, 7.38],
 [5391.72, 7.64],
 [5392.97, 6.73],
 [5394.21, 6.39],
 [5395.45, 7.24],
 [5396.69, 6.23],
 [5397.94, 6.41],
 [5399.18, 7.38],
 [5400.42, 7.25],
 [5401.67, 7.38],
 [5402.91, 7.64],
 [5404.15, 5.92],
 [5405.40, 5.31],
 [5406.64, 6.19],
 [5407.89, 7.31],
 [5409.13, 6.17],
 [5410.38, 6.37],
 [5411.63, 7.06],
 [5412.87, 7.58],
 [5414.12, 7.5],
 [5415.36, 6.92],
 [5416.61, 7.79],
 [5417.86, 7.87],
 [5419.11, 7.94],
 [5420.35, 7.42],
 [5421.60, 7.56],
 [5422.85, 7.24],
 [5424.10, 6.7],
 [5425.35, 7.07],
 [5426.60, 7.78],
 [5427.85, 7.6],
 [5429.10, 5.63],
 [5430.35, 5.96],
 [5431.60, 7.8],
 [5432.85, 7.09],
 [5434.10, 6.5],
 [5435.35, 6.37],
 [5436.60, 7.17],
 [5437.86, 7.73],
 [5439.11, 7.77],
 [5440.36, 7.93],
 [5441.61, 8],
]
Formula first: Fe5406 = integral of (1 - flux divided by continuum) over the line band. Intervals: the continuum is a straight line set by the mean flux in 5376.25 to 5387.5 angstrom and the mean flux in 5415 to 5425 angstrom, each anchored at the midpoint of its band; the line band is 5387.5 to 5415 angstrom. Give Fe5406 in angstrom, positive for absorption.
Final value 2.2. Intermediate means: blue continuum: 7.56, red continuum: 7.43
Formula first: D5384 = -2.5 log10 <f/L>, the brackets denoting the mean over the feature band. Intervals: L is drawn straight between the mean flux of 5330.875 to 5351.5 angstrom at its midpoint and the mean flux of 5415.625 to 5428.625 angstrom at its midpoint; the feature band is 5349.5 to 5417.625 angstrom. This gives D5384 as 0.01 mag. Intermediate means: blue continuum 7.17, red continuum 7.46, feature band 7.26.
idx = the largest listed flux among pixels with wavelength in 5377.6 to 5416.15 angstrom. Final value 7.84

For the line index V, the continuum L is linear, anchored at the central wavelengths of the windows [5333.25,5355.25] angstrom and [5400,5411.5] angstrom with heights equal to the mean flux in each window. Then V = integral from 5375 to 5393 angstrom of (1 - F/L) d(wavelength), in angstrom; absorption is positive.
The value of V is -1.7 angstrom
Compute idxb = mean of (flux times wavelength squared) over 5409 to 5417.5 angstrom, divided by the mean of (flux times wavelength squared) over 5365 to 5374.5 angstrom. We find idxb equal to 1.06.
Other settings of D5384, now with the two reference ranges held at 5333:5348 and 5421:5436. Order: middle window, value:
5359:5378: -0.032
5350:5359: -0.128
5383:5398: -0.015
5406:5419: -0.020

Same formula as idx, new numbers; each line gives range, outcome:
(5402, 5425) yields 7.94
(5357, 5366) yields 8.24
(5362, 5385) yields 7.98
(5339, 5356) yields 8.18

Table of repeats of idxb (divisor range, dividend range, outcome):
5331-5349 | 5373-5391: 1.08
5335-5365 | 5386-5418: 0.95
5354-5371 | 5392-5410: 0.90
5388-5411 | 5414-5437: 1.06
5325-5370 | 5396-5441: 1.00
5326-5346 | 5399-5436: 1.06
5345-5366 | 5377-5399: 0.96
